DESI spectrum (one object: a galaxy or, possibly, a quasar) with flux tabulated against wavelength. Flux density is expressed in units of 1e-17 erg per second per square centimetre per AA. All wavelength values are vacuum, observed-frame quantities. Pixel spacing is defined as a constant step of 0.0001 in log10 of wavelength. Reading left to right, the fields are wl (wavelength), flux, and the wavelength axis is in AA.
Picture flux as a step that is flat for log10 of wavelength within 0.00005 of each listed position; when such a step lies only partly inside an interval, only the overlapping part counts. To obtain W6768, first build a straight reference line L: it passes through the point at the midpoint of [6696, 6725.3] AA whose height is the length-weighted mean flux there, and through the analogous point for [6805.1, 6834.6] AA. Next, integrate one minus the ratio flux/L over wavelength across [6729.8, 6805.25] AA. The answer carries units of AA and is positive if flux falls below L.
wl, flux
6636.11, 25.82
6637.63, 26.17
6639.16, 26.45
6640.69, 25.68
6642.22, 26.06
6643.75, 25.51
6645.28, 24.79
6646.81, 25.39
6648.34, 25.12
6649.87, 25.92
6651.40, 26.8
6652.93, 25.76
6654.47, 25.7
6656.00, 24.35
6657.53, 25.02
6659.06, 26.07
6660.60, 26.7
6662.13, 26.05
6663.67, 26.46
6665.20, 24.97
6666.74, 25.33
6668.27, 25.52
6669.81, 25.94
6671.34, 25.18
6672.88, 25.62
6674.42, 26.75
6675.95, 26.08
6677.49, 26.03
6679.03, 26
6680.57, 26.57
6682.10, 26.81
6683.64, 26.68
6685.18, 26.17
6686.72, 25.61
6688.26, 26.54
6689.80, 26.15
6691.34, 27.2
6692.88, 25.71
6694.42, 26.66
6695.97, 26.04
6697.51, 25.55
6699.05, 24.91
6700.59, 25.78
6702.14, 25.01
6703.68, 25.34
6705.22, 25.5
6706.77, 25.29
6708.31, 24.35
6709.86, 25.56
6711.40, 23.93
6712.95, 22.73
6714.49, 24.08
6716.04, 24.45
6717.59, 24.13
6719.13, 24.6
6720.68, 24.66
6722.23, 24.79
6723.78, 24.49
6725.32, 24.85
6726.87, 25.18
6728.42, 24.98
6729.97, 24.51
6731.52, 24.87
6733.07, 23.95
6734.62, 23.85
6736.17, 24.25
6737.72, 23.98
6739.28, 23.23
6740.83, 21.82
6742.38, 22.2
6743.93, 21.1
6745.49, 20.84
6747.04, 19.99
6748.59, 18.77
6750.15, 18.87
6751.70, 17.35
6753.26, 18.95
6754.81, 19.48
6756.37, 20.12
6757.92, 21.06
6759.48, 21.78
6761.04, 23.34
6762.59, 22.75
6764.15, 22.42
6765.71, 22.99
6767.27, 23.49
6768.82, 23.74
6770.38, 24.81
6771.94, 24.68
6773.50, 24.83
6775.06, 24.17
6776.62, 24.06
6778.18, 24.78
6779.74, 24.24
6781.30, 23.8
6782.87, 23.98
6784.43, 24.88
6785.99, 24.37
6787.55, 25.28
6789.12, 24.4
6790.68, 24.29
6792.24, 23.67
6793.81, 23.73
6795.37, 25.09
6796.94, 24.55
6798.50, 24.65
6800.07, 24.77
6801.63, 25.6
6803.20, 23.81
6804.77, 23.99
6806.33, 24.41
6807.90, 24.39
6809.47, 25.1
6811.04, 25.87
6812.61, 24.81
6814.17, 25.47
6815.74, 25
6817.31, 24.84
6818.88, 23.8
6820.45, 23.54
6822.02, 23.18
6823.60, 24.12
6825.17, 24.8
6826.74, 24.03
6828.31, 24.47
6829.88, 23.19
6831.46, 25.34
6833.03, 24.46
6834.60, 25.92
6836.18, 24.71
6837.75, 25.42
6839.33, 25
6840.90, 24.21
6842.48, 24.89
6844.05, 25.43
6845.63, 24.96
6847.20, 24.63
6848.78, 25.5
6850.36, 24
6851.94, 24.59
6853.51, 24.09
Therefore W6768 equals 4.7 AA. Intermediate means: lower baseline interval 24.8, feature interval 23.1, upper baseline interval 24.5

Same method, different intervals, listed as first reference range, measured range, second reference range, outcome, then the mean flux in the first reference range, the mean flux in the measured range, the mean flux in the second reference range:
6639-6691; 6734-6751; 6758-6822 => 2.2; 25.9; 21.7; 24.2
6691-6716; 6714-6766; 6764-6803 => 4.6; 25.2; 22.6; 24.3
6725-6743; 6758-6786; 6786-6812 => 0.7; 24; 23.8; 24.6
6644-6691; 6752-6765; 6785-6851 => 2.1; 25.9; 21.1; 24.6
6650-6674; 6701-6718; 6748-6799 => 0.0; 25.7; 24.6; 23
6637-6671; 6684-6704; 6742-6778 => -1.4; 25.7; 25.9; 21.9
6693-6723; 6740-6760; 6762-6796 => 3.5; 24.9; 20.2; 24.1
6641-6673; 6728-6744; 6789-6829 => 0.9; 25.6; 23.6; 24.5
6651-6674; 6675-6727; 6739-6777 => -2.7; 25.7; 25.4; 21.8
